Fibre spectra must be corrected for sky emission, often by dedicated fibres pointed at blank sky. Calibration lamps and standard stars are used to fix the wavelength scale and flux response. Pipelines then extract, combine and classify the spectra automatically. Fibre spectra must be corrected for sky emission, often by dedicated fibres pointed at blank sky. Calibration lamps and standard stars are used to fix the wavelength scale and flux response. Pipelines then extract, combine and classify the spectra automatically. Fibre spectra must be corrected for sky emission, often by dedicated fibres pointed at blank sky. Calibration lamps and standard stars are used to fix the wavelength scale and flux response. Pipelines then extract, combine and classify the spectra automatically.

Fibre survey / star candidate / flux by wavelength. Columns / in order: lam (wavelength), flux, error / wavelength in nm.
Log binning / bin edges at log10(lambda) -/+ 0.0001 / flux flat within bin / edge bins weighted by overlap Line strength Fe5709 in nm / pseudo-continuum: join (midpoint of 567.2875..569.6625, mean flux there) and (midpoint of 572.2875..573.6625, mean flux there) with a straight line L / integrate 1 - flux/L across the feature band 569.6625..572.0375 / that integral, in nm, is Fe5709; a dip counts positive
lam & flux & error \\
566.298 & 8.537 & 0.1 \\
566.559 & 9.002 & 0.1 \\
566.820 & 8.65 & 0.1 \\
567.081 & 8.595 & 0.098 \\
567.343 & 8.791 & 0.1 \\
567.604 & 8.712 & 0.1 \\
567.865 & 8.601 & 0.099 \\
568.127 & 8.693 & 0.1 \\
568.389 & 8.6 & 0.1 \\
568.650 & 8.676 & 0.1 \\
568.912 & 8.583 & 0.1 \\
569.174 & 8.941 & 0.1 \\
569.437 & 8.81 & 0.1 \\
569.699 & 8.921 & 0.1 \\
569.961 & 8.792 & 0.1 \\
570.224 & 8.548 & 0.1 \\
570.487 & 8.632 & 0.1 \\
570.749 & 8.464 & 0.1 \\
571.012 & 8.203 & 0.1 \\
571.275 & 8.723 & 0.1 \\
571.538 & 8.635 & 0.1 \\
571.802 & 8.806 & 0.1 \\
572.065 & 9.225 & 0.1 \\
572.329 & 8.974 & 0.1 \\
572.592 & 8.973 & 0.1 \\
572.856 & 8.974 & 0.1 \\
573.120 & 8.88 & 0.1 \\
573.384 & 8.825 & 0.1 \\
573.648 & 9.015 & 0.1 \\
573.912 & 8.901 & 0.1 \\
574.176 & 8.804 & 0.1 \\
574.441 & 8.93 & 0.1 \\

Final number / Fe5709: 0.05 nm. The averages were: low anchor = 8.72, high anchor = 8.93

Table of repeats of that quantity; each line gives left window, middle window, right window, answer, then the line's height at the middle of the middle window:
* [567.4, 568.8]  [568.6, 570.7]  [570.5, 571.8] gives -0.030 nm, 8.61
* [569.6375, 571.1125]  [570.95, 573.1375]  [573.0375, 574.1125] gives -0.021 nm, 8.75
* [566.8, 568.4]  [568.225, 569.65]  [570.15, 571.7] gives -0.020 nm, 8.61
